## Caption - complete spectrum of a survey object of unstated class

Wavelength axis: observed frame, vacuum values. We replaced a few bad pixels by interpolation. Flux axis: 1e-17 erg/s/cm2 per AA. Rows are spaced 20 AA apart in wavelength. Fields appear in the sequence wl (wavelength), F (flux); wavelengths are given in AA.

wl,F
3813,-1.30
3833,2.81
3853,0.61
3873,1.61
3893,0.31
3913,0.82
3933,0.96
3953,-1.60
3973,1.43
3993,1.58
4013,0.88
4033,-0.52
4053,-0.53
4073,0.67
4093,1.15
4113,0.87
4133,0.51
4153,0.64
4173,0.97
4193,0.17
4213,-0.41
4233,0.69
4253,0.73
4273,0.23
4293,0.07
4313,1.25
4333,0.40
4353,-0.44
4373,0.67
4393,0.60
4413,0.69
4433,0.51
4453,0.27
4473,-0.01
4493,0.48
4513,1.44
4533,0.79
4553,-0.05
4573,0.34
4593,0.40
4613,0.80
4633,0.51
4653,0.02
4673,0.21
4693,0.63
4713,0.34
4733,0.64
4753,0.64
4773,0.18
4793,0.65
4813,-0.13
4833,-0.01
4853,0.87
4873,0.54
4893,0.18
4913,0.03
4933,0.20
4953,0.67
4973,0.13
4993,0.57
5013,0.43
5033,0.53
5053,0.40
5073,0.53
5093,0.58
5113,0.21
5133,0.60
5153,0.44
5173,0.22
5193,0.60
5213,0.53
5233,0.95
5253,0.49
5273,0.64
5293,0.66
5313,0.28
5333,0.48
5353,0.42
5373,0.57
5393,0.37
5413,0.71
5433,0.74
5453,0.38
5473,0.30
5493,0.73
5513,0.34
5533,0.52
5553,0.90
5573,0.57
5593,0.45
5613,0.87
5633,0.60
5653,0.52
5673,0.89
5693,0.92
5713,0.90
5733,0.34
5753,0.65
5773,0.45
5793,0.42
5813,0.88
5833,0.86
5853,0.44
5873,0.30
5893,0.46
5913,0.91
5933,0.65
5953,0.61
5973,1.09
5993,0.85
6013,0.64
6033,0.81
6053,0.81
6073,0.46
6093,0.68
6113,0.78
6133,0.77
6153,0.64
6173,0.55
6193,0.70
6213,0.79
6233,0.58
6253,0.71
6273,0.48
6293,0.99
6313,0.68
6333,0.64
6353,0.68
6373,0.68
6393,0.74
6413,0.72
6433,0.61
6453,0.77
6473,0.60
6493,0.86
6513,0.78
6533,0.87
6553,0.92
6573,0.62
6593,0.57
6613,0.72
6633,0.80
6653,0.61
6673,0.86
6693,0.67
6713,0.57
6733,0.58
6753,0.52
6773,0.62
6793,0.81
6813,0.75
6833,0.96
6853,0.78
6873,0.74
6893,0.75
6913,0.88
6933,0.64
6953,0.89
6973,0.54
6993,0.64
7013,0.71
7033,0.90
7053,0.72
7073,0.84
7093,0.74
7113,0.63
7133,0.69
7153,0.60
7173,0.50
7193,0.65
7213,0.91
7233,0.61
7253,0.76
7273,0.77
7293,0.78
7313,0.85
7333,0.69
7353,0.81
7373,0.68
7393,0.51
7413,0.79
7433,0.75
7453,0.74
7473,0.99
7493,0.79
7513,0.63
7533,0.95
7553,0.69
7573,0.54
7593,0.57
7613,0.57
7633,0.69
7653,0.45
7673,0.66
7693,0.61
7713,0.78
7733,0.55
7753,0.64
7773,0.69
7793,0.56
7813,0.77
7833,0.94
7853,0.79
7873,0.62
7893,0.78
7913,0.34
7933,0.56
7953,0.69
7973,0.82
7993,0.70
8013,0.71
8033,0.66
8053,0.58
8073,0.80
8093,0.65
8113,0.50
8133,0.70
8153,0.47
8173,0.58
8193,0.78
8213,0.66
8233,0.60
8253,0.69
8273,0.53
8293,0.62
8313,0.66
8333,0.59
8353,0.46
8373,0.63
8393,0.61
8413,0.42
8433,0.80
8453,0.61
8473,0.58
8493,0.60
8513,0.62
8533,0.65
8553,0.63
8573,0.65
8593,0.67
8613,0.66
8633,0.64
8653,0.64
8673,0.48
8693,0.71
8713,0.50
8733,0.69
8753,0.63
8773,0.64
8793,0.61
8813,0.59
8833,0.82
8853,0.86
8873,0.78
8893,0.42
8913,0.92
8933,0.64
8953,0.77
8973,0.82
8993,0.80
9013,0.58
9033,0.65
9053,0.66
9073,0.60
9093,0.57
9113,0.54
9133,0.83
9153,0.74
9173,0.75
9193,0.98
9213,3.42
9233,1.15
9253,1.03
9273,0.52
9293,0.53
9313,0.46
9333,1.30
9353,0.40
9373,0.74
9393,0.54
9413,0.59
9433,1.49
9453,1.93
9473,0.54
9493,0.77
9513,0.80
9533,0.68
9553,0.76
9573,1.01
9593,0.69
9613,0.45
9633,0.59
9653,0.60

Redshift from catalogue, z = 0.40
